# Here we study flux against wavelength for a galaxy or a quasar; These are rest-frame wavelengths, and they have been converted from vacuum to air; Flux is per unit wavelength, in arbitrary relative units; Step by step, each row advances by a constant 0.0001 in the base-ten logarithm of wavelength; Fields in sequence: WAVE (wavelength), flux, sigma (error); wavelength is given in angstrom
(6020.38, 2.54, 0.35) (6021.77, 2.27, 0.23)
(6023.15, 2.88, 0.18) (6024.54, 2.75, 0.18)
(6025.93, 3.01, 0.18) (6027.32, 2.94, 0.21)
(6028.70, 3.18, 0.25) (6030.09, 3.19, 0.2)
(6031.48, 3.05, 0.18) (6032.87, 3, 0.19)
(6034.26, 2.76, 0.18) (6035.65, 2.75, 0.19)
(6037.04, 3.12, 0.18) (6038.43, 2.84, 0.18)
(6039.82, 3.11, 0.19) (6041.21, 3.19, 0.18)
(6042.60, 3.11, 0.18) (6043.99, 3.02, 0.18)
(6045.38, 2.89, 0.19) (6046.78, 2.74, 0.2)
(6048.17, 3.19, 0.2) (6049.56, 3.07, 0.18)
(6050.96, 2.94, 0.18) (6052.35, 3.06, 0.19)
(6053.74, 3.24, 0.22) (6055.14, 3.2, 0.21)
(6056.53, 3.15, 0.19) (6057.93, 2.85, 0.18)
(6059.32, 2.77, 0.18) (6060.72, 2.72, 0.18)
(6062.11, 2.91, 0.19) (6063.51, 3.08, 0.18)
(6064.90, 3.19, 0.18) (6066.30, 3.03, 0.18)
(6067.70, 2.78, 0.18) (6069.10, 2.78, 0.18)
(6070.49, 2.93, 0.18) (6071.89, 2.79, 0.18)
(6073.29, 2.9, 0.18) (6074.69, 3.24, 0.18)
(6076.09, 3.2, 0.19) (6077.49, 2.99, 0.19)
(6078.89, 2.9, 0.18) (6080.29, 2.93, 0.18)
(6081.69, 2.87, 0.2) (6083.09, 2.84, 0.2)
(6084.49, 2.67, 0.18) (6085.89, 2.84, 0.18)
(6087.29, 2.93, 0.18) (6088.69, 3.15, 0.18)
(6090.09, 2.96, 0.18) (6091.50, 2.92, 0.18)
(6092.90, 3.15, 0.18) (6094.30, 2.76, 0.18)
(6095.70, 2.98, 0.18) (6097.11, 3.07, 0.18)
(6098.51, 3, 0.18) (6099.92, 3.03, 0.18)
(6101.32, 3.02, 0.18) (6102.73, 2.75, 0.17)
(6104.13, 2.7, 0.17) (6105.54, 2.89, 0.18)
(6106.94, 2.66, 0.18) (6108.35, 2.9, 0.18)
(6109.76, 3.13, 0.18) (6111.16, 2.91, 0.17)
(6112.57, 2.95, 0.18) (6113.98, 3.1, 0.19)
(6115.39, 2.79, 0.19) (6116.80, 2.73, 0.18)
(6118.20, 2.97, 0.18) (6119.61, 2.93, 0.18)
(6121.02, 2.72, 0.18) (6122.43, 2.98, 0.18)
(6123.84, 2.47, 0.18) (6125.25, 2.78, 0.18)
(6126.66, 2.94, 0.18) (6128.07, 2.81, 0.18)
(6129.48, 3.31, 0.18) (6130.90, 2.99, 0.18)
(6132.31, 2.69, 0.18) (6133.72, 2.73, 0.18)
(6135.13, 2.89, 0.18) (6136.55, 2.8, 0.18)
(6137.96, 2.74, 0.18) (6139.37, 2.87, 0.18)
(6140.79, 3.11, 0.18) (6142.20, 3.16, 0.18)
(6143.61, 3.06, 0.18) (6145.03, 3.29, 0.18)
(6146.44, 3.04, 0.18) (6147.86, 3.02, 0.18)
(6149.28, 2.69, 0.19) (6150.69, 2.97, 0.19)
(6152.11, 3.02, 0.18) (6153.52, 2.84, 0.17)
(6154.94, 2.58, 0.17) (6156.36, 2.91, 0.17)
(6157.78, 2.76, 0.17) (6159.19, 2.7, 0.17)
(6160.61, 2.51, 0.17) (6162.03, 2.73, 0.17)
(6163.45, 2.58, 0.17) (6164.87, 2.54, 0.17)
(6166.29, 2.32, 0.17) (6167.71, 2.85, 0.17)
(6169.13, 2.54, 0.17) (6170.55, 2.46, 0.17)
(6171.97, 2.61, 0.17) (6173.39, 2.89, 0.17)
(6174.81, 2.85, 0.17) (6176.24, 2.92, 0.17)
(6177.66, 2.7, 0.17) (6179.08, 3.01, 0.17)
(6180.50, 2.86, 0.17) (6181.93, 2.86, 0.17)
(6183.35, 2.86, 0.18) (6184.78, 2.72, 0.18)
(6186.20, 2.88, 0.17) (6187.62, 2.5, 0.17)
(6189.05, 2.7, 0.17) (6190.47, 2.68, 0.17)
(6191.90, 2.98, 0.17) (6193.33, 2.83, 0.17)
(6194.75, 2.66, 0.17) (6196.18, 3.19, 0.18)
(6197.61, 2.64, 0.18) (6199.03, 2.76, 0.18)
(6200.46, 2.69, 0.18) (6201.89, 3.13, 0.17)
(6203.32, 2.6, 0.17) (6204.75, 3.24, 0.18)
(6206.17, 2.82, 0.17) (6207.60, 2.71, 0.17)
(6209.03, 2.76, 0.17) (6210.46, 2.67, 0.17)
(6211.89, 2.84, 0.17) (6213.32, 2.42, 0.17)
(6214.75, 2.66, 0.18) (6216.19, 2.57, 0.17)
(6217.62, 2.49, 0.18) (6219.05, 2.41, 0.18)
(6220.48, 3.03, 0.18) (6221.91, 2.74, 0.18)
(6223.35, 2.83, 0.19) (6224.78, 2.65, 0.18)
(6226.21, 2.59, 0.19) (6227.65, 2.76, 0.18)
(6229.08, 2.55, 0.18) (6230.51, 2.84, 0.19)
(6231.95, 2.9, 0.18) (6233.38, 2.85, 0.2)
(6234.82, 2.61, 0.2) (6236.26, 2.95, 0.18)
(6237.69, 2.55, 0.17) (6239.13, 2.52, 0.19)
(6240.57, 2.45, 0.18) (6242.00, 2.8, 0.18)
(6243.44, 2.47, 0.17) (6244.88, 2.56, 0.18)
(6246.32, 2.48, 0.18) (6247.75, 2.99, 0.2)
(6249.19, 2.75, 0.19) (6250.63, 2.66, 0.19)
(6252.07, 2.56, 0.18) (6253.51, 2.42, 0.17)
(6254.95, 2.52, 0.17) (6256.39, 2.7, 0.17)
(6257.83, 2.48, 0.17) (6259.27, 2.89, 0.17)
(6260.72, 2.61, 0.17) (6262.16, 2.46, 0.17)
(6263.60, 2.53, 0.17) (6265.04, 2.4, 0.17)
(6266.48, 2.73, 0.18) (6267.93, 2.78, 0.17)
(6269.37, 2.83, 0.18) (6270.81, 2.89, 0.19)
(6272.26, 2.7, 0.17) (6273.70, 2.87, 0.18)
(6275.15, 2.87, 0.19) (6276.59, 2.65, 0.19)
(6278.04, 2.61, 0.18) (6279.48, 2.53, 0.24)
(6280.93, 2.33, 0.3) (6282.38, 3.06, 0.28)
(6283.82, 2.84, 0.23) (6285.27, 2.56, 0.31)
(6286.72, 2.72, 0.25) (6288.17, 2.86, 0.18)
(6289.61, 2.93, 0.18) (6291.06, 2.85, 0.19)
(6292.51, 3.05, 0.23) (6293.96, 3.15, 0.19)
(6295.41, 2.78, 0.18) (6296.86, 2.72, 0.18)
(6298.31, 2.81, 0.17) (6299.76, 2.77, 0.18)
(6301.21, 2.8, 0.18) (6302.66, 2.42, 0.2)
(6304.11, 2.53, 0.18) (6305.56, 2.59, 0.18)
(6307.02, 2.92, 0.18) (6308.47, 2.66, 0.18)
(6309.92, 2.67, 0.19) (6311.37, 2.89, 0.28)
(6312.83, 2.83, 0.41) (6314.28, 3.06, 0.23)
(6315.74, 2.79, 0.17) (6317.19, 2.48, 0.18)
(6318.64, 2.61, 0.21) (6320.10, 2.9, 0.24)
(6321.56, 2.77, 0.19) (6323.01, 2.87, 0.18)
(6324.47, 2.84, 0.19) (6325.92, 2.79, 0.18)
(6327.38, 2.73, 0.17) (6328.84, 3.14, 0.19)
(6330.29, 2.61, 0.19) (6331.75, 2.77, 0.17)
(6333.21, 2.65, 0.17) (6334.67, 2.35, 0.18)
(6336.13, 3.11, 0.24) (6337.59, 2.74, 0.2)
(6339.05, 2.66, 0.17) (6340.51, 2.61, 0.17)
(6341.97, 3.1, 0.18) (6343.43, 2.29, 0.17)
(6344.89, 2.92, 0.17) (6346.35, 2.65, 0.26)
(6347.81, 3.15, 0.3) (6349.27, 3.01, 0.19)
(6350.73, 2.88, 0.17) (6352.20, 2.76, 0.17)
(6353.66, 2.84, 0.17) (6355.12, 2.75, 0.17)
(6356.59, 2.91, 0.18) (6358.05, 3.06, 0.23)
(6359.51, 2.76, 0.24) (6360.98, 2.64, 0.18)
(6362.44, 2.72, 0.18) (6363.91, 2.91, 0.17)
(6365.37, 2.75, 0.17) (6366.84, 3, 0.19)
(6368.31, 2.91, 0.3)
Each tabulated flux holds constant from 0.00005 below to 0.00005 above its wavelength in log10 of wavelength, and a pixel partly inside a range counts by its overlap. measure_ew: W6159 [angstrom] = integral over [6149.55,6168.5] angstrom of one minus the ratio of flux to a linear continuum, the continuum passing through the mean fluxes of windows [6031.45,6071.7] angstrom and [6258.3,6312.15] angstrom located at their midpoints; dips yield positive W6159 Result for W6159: 1.01 angstrom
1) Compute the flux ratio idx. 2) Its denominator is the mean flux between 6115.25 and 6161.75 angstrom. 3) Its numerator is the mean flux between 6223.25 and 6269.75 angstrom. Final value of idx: 0.92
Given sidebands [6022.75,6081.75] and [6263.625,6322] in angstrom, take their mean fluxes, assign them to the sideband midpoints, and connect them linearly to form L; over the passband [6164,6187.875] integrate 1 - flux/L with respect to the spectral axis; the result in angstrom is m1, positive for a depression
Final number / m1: 1.1 angstrom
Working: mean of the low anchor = 2.98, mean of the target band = 2.73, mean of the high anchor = 2.75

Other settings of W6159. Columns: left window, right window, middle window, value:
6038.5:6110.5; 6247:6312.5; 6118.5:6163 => 0.2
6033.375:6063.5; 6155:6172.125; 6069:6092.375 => -0.4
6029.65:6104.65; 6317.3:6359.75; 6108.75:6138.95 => 0.6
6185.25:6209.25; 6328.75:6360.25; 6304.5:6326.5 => 0.2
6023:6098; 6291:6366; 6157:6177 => 1.6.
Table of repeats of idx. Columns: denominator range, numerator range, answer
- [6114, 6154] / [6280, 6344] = 0.95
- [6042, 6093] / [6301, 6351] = 0.93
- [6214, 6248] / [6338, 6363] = 1.05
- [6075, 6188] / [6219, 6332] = 0.95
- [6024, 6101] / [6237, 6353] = 0.92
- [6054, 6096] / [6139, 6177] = 0.95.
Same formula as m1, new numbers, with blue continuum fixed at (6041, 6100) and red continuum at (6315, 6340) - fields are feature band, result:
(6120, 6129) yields 0.4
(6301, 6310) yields 0.4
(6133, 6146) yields -0.2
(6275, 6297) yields 0.0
